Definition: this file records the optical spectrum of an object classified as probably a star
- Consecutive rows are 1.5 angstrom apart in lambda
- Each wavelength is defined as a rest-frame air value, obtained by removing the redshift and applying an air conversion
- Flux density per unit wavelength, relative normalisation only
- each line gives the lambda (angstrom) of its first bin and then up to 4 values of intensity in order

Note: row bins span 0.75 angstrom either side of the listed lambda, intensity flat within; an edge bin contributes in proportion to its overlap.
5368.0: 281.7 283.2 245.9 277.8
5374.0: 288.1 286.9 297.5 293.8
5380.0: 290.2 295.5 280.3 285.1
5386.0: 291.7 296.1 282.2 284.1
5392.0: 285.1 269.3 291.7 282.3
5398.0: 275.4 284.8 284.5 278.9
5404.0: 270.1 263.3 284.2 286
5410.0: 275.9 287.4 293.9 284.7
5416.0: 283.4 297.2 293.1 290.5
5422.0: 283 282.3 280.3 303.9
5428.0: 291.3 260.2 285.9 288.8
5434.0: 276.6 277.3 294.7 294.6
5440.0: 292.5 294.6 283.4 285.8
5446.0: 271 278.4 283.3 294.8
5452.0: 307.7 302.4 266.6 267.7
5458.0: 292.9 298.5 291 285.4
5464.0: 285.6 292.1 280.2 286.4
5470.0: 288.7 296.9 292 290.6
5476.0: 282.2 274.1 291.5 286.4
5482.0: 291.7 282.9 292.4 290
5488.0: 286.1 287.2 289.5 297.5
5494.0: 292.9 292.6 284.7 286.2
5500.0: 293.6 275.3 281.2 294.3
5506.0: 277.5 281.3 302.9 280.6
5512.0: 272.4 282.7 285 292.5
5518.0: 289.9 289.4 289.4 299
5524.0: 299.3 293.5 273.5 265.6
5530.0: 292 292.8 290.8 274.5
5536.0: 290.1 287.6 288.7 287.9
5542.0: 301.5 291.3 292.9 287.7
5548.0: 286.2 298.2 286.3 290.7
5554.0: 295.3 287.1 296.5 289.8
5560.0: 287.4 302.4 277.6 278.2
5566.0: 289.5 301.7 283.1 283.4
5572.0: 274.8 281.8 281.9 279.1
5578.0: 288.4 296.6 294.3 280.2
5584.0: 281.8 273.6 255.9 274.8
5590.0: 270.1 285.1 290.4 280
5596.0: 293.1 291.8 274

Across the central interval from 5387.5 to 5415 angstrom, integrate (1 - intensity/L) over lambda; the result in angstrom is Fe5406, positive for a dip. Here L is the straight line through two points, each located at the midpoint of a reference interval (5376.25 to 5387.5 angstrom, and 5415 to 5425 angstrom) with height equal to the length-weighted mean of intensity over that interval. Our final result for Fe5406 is 0.72 angstrom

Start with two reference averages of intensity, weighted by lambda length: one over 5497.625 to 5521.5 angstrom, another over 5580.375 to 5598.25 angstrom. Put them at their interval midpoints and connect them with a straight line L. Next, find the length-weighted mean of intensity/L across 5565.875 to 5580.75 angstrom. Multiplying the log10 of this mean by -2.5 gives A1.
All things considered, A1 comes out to -0.02 mag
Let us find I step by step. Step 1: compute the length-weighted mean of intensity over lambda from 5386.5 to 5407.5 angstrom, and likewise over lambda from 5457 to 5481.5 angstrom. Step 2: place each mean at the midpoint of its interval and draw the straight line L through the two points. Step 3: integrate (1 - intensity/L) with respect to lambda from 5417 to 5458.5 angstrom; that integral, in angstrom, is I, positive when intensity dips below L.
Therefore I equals -0.2 angstrom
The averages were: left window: 281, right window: 288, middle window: 286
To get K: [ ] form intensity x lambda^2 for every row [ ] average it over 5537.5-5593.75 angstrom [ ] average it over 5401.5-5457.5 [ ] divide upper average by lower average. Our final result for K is 1.06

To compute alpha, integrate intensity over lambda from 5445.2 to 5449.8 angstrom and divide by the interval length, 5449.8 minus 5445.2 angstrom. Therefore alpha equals 278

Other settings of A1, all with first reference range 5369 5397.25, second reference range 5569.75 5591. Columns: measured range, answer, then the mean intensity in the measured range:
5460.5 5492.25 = -0.021 mag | 288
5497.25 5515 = -0.011 mag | 284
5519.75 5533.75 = -0.028 mag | 288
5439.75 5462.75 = -0.016 mag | 287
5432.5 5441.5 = -0.018 mag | 288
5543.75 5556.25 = -0.038 mag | 291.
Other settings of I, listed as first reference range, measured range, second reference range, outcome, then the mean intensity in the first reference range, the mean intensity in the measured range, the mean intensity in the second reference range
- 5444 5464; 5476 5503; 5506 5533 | -0.1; 287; 288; 287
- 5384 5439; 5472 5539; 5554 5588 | -0.6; 284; 287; 285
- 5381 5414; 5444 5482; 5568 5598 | -0.6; 283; 287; 282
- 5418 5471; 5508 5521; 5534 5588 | 0.0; 287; 287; 287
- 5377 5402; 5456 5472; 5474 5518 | -0.1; 286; 288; 287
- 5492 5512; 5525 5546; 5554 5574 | 0.0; 287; 287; 288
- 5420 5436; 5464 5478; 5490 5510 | 0.0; 284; 287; 288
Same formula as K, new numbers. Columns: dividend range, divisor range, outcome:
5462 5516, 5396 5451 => 1.03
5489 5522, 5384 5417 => 1.06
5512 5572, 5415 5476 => 1.04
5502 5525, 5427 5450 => 1.04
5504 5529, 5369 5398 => 1.06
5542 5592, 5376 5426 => 1.07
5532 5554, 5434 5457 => 1.05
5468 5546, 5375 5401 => 1.05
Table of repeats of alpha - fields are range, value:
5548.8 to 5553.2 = 292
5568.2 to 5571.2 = 284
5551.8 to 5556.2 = 291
